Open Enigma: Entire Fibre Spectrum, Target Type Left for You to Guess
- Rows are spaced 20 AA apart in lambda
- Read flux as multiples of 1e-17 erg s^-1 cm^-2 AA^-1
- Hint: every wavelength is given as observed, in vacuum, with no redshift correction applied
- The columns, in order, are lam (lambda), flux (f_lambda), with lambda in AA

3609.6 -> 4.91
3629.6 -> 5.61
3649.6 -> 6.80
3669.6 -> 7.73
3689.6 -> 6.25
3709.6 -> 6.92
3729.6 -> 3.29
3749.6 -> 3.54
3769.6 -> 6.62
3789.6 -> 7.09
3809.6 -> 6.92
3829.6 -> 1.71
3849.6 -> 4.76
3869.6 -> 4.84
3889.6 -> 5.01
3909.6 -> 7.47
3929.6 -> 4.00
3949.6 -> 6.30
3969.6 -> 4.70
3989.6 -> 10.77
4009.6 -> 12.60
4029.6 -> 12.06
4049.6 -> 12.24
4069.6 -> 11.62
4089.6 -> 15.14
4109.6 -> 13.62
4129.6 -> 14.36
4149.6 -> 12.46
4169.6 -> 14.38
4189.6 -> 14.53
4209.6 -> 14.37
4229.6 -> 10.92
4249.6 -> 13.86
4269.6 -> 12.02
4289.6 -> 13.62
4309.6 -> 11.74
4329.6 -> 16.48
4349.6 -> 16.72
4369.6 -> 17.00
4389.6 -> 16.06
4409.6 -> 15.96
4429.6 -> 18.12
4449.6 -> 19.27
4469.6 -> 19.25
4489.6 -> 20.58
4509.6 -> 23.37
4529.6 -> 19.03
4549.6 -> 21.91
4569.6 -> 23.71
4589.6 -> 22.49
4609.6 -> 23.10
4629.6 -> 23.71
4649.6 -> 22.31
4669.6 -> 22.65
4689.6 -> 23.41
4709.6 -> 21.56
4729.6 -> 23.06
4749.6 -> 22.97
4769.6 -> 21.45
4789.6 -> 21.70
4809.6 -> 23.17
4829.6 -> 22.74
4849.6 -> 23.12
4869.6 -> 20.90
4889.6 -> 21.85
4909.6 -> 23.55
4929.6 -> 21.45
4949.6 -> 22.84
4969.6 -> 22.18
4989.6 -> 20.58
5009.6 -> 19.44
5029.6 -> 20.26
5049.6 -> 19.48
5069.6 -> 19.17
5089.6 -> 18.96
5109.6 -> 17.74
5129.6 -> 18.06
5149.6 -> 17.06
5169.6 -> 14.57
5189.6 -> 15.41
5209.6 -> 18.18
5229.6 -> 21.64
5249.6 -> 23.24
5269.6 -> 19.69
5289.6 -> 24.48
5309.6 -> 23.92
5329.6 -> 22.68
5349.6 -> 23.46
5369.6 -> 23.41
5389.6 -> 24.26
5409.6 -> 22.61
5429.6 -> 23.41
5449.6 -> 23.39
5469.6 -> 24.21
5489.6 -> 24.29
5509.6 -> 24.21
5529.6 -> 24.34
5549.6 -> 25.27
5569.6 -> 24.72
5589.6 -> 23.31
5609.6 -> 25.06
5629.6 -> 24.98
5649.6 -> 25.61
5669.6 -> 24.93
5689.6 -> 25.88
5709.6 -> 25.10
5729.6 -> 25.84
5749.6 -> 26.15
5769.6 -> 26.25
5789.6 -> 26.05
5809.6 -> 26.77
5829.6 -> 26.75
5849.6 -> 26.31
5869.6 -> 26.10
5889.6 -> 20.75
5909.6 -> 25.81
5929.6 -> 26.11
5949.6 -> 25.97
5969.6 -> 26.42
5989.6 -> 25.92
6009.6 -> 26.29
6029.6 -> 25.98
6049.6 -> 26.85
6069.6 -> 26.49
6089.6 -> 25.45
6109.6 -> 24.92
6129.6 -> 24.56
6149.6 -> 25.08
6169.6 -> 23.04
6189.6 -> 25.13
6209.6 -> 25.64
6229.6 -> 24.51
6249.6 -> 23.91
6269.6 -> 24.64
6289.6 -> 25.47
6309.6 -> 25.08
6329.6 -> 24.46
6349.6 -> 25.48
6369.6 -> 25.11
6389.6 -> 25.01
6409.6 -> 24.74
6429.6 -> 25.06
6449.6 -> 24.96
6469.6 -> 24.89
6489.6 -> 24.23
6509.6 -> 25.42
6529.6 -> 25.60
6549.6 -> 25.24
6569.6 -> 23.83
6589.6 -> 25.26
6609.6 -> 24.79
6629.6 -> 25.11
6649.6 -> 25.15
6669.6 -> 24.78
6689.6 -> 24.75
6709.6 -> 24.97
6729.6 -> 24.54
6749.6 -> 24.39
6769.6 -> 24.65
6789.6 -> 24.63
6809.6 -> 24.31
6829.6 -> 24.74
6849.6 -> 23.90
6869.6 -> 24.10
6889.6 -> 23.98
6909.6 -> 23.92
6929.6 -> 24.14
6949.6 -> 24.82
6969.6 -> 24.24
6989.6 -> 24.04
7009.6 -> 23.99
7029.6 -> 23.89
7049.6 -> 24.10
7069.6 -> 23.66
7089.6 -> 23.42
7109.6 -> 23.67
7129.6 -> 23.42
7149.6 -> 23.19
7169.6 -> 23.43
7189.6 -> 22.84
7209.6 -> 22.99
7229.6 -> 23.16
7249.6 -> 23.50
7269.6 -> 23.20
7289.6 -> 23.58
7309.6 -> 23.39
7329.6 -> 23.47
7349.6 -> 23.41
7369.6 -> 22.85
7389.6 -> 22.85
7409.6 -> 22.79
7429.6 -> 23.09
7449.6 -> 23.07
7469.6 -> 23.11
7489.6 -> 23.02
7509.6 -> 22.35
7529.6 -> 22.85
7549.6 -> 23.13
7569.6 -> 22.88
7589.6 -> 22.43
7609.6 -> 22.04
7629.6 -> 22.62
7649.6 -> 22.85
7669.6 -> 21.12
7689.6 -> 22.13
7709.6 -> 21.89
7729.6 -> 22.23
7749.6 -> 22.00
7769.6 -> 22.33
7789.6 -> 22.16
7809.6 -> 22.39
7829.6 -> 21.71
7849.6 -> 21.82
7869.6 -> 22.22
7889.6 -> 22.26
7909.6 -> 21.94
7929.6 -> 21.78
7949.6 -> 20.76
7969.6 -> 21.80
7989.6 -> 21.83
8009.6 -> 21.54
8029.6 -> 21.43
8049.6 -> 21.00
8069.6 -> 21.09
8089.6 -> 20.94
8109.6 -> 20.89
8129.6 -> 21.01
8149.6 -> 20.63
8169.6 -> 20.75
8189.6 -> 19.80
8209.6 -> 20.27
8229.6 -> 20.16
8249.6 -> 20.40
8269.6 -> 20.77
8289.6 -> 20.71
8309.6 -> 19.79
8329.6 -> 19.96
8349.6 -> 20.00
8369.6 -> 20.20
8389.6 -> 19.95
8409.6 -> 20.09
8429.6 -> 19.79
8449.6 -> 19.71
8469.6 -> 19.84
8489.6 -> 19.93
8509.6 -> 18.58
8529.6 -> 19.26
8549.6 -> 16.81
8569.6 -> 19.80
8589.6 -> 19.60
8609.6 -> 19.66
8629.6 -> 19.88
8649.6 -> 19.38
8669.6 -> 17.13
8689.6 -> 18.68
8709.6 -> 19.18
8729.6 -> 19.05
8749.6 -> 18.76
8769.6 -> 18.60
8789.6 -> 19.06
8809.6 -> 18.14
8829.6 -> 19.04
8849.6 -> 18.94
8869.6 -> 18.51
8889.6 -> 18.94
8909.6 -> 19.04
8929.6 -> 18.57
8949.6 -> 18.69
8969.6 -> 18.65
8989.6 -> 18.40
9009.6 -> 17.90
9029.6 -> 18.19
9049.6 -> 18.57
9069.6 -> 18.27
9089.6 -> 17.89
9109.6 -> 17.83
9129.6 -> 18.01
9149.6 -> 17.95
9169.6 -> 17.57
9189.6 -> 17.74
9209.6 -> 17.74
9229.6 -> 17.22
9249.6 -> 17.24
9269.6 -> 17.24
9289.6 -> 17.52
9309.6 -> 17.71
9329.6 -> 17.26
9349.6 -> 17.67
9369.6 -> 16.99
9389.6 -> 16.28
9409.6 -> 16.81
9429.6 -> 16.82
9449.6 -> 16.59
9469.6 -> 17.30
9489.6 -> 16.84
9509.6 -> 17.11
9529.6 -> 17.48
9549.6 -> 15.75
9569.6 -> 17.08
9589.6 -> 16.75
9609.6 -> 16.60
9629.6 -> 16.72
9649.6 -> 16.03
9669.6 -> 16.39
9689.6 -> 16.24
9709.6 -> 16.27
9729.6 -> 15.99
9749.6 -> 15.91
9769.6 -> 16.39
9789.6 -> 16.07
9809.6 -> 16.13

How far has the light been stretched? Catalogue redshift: 0.00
